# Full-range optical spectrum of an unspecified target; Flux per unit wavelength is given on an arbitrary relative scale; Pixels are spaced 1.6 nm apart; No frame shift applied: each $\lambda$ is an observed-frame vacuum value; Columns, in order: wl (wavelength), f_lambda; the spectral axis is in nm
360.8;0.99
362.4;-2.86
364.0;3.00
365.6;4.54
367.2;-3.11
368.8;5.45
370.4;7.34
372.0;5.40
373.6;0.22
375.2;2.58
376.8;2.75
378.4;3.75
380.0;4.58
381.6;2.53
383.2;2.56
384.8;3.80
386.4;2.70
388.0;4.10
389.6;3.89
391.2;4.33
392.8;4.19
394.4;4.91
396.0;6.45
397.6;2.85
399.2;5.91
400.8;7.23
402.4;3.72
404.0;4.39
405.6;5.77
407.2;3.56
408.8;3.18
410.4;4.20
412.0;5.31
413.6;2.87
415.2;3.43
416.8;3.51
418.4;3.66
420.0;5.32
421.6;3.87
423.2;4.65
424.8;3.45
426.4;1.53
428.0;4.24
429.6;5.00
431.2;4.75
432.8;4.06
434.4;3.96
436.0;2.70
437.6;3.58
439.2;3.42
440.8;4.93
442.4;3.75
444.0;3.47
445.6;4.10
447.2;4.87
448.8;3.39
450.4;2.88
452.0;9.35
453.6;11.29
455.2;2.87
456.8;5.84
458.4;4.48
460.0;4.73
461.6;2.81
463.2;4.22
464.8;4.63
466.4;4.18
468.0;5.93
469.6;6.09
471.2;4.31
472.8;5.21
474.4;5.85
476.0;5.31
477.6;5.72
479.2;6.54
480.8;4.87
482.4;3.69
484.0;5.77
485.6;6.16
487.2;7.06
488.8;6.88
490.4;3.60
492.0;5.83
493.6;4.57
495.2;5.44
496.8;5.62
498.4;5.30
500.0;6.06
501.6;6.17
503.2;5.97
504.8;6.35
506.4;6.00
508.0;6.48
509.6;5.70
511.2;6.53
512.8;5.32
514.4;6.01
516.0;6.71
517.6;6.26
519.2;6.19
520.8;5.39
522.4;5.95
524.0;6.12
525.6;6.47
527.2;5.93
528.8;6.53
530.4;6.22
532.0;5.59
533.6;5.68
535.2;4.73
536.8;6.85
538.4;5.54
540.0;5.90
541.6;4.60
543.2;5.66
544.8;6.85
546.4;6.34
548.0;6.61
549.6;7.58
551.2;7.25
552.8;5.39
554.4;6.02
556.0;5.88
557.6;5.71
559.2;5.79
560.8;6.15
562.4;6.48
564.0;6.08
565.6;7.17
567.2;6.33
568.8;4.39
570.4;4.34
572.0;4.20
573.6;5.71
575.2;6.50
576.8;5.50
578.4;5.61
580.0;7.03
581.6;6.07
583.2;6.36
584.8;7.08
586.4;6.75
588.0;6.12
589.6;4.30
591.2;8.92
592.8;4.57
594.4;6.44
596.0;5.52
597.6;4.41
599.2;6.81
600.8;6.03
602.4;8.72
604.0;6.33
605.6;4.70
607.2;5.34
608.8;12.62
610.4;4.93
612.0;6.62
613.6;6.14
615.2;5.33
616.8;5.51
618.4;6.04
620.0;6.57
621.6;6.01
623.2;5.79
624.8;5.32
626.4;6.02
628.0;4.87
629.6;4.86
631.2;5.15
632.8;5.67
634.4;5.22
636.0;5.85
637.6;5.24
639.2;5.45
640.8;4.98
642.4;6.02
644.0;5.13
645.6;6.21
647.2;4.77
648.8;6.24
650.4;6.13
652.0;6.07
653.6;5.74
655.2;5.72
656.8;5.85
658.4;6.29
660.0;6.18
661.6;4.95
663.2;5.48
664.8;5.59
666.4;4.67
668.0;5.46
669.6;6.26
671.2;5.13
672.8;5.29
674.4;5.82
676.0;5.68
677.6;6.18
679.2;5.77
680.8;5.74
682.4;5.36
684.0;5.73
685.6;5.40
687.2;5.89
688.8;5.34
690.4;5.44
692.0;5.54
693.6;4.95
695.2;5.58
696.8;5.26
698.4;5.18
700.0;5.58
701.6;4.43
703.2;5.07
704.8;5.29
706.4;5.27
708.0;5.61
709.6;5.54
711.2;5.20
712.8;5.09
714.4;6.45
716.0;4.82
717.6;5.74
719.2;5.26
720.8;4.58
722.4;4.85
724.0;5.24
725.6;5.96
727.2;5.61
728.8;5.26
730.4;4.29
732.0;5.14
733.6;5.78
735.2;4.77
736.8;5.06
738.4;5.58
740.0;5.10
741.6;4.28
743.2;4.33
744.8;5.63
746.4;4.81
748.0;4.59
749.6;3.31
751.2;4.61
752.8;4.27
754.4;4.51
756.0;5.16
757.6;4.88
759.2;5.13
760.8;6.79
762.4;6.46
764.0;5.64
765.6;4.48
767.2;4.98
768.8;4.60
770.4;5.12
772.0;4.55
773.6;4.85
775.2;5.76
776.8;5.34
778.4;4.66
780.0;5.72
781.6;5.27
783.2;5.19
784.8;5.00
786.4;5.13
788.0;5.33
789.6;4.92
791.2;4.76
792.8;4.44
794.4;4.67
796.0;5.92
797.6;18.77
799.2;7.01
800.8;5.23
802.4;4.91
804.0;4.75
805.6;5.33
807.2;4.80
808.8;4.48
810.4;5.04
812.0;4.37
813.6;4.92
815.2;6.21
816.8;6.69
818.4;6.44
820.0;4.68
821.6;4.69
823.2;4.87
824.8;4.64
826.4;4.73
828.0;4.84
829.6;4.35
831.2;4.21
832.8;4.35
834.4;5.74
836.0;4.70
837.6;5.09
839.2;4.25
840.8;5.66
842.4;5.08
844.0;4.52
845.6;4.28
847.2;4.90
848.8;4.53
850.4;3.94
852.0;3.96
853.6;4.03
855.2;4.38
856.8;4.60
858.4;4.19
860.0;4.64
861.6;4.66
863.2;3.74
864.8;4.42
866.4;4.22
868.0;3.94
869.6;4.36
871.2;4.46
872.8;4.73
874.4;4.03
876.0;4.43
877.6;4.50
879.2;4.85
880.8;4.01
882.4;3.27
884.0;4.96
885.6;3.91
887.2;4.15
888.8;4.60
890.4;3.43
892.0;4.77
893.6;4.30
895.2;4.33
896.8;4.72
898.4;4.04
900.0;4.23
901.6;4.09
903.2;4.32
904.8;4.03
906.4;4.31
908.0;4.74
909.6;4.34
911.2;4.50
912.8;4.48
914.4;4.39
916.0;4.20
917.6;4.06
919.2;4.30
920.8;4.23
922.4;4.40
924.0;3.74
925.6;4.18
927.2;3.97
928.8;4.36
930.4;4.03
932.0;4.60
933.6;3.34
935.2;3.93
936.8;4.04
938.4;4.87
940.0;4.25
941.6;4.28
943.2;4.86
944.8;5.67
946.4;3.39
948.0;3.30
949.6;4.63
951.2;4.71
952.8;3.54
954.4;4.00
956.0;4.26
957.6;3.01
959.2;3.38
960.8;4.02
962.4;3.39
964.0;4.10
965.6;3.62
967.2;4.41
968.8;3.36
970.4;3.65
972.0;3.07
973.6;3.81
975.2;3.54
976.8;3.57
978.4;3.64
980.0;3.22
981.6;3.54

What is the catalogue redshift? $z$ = 0.215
